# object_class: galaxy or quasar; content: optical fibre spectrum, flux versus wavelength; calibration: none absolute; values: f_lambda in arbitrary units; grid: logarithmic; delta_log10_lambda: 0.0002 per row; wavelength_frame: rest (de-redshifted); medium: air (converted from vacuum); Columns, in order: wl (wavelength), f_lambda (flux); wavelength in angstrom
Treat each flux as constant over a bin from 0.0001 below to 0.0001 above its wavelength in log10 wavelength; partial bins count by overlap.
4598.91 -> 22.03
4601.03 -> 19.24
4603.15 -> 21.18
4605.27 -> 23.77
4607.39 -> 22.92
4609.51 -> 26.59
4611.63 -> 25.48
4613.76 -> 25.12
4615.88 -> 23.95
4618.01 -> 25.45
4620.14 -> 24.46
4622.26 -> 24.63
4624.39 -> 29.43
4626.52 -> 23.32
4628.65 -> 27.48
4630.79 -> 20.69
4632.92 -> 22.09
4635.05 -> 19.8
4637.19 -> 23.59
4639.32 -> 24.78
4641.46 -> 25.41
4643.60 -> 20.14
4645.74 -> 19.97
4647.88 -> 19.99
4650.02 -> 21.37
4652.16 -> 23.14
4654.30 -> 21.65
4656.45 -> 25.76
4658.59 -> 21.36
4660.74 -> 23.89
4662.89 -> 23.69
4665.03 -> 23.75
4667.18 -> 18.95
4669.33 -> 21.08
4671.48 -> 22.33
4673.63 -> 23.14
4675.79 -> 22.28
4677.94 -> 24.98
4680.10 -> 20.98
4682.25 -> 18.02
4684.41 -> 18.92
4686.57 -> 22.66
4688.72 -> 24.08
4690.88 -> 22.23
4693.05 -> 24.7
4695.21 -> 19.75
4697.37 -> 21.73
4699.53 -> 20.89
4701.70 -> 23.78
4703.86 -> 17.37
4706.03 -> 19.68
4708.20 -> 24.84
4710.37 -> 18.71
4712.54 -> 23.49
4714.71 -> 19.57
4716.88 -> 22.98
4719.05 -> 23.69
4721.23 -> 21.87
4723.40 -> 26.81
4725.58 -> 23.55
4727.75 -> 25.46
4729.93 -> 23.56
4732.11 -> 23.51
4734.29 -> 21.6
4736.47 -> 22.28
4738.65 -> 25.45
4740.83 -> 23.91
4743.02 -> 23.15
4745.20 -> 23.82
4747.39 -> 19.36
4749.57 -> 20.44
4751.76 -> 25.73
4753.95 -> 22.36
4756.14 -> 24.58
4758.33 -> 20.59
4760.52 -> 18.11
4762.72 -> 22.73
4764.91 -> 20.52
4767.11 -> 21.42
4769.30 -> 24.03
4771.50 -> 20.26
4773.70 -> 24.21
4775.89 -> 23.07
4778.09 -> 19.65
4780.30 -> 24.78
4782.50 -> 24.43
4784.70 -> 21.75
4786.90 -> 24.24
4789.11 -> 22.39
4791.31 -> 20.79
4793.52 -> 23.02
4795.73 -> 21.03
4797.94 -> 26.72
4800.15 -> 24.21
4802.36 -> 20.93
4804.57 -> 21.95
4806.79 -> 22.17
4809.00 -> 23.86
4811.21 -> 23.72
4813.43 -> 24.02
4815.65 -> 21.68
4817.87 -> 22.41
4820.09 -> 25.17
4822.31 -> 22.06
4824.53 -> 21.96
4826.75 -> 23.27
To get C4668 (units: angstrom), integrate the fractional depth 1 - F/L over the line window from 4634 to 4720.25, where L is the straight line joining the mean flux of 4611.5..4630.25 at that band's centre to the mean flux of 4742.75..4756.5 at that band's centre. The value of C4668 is 7.8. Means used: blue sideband 25.3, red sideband 22.7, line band 22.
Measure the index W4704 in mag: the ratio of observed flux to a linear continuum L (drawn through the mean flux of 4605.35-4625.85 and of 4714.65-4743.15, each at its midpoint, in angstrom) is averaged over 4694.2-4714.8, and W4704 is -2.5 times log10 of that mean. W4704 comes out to 0.14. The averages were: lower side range 25.2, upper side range 23.5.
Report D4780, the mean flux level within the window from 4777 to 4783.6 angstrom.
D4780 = 22.9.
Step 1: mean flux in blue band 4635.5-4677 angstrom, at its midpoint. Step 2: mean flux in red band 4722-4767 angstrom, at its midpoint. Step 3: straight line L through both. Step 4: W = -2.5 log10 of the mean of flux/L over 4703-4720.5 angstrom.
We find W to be 0.066 mag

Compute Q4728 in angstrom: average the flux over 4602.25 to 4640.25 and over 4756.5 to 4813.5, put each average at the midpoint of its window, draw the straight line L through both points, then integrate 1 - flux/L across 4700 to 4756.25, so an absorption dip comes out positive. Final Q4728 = 0.9 angstrom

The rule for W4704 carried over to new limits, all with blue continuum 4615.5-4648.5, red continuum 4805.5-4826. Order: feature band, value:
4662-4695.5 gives 0.064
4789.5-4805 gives 0.017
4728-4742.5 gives -0.013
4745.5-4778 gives 0.058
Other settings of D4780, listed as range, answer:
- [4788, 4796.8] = 21.8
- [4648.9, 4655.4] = 22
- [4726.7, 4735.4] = 23.5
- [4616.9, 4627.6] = 25.5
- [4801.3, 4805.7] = 21.4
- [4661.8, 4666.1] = 23.7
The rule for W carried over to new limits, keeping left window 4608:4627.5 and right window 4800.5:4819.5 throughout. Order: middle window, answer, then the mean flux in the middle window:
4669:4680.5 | 0.089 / 22.6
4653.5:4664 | 0.066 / 23.3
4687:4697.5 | 0.081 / 22.6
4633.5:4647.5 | 0.132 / 22.2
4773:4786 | 0.008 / 23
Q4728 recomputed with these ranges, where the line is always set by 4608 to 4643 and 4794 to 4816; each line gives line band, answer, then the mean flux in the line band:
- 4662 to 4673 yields 0.98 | 22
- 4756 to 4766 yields 1.03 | 21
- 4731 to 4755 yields 0.68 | 22.9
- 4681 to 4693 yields 1.24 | 21.5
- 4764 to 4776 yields 0.58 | 22.2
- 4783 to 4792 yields 0.27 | 22.5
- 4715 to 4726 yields 0.10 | 23.5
